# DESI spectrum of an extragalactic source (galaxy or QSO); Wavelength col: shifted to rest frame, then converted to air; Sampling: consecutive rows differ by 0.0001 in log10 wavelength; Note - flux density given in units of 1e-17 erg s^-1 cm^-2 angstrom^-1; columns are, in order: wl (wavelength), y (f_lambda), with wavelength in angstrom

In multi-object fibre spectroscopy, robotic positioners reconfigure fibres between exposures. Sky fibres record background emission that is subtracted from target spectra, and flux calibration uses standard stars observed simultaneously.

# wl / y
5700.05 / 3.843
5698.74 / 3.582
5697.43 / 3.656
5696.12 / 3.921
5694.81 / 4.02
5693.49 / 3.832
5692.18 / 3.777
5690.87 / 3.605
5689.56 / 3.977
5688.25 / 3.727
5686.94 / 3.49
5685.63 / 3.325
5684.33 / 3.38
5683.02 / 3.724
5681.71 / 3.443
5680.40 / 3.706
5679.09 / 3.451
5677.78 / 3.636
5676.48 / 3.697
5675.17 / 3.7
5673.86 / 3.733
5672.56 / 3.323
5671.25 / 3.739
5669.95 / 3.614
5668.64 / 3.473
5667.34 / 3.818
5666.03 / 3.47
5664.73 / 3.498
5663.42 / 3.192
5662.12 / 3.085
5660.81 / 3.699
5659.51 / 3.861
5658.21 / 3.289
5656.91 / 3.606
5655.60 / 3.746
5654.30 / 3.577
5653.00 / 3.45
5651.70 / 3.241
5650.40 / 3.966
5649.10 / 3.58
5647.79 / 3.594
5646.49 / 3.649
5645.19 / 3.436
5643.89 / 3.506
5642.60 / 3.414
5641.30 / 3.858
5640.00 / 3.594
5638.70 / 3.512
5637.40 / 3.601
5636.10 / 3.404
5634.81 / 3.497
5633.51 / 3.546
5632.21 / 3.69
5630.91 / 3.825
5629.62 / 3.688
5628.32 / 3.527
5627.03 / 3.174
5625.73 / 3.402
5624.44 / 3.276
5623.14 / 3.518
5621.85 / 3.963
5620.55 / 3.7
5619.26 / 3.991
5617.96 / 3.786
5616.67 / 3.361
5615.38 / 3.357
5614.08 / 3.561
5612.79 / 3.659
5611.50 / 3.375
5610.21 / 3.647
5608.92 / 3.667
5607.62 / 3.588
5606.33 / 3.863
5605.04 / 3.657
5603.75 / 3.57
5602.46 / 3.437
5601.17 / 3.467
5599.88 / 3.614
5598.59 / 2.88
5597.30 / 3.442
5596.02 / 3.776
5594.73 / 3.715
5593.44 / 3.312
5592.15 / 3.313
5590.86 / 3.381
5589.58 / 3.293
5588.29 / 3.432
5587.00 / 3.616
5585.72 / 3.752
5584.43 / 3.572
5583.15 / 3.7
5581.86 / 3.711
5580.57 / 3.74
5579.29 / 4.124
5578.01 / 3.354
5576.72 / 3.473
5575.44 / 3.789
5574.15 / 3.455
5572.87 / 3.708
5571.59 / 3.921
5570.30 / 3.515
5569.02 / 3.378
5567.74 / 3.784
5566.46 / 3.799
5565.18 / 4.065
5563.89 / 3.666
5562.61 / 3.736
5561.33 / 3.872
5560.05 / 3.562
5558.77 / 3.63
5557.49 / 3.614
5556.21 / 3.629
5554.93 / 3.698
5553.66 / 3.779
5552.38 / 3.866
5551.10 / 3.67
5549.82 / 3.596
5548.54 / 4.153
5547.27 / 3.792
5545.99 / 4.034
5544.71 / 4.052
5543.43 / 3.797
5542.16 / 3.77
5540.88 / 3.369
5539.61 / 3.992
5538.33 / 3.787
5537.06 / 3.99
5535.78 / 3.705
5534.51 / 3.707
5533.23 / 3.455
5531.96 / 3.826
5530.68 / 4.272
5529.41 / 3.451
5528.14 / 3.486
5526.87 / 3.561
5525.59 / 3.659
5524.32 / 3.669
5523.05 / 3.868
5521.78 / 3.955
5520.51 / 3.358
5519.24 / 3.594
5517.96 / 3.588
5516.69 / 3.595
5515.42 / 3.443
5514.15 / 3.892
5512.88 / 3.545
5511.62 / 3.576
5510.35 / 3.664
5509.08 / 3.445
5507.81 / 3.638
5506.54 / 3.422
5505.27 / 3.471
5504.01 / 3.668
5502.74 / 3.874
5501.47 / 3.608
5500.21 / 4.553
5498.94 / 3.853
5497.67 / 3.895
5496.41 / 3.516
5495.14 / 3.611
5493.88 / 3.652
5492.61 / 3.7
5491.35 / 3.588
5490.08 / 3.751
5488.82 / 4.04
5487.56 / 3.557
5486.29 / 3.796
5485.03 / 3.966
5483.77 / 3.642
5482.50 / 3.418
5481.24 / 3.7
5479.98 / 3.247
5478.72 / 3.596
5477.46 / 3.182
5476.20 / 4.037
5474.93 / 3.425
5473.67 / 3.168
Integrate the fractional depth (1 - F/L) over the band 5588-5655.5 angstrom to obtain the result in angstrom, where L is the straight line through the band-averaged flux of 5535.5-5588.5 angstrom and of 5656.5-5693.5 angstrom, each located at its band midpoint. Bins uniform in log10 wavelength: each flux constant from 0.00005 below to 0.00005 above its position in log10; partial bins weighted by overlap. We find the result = 1.9 angstrom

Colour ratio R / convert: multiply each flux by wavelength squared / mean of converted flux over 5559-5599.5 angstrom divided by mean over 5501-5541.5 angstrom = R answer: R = 1.01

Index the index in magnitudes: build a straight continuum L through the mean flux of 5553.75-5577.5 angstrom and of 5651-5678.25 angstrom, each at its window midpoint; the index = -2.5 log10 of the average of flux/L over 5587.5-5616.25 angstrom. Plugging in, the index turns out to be 0.04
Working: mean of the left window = 3.68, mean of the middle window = 3.5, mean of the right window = 3.55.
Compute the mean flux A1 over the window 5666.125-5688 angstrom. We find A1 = 3.58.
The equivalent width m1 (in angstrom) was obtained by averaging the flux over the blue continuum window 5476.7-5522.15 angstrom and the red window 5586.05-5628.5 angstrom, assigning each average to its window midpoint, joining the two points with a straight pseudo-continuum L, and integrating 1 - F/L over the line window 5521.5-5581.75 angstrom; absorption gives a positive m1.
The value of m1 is -2.43 angstrom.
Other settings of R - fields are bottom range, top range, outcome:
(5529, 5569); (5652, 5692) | 0.99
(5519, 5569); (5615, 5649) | 0.98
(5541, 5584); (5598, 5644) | 0.97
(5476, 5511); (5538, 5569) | 1.05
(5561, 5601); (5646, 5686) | 1.02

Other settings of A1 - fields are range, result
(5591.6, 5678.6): 3.56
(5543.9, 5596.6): 3.68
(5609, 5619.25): 3.57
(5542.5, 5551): 3.88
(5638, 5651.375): 3.6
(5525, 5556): 3.77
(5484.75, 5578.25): 3.71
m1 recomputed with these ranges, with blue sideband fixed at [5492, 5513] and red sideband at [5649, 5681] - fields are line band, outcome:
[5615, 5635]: 0.1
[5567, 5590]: 0.0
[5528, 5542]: -0.3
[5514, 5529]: 0.2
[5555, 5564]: -0.1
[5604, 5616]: 0.0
